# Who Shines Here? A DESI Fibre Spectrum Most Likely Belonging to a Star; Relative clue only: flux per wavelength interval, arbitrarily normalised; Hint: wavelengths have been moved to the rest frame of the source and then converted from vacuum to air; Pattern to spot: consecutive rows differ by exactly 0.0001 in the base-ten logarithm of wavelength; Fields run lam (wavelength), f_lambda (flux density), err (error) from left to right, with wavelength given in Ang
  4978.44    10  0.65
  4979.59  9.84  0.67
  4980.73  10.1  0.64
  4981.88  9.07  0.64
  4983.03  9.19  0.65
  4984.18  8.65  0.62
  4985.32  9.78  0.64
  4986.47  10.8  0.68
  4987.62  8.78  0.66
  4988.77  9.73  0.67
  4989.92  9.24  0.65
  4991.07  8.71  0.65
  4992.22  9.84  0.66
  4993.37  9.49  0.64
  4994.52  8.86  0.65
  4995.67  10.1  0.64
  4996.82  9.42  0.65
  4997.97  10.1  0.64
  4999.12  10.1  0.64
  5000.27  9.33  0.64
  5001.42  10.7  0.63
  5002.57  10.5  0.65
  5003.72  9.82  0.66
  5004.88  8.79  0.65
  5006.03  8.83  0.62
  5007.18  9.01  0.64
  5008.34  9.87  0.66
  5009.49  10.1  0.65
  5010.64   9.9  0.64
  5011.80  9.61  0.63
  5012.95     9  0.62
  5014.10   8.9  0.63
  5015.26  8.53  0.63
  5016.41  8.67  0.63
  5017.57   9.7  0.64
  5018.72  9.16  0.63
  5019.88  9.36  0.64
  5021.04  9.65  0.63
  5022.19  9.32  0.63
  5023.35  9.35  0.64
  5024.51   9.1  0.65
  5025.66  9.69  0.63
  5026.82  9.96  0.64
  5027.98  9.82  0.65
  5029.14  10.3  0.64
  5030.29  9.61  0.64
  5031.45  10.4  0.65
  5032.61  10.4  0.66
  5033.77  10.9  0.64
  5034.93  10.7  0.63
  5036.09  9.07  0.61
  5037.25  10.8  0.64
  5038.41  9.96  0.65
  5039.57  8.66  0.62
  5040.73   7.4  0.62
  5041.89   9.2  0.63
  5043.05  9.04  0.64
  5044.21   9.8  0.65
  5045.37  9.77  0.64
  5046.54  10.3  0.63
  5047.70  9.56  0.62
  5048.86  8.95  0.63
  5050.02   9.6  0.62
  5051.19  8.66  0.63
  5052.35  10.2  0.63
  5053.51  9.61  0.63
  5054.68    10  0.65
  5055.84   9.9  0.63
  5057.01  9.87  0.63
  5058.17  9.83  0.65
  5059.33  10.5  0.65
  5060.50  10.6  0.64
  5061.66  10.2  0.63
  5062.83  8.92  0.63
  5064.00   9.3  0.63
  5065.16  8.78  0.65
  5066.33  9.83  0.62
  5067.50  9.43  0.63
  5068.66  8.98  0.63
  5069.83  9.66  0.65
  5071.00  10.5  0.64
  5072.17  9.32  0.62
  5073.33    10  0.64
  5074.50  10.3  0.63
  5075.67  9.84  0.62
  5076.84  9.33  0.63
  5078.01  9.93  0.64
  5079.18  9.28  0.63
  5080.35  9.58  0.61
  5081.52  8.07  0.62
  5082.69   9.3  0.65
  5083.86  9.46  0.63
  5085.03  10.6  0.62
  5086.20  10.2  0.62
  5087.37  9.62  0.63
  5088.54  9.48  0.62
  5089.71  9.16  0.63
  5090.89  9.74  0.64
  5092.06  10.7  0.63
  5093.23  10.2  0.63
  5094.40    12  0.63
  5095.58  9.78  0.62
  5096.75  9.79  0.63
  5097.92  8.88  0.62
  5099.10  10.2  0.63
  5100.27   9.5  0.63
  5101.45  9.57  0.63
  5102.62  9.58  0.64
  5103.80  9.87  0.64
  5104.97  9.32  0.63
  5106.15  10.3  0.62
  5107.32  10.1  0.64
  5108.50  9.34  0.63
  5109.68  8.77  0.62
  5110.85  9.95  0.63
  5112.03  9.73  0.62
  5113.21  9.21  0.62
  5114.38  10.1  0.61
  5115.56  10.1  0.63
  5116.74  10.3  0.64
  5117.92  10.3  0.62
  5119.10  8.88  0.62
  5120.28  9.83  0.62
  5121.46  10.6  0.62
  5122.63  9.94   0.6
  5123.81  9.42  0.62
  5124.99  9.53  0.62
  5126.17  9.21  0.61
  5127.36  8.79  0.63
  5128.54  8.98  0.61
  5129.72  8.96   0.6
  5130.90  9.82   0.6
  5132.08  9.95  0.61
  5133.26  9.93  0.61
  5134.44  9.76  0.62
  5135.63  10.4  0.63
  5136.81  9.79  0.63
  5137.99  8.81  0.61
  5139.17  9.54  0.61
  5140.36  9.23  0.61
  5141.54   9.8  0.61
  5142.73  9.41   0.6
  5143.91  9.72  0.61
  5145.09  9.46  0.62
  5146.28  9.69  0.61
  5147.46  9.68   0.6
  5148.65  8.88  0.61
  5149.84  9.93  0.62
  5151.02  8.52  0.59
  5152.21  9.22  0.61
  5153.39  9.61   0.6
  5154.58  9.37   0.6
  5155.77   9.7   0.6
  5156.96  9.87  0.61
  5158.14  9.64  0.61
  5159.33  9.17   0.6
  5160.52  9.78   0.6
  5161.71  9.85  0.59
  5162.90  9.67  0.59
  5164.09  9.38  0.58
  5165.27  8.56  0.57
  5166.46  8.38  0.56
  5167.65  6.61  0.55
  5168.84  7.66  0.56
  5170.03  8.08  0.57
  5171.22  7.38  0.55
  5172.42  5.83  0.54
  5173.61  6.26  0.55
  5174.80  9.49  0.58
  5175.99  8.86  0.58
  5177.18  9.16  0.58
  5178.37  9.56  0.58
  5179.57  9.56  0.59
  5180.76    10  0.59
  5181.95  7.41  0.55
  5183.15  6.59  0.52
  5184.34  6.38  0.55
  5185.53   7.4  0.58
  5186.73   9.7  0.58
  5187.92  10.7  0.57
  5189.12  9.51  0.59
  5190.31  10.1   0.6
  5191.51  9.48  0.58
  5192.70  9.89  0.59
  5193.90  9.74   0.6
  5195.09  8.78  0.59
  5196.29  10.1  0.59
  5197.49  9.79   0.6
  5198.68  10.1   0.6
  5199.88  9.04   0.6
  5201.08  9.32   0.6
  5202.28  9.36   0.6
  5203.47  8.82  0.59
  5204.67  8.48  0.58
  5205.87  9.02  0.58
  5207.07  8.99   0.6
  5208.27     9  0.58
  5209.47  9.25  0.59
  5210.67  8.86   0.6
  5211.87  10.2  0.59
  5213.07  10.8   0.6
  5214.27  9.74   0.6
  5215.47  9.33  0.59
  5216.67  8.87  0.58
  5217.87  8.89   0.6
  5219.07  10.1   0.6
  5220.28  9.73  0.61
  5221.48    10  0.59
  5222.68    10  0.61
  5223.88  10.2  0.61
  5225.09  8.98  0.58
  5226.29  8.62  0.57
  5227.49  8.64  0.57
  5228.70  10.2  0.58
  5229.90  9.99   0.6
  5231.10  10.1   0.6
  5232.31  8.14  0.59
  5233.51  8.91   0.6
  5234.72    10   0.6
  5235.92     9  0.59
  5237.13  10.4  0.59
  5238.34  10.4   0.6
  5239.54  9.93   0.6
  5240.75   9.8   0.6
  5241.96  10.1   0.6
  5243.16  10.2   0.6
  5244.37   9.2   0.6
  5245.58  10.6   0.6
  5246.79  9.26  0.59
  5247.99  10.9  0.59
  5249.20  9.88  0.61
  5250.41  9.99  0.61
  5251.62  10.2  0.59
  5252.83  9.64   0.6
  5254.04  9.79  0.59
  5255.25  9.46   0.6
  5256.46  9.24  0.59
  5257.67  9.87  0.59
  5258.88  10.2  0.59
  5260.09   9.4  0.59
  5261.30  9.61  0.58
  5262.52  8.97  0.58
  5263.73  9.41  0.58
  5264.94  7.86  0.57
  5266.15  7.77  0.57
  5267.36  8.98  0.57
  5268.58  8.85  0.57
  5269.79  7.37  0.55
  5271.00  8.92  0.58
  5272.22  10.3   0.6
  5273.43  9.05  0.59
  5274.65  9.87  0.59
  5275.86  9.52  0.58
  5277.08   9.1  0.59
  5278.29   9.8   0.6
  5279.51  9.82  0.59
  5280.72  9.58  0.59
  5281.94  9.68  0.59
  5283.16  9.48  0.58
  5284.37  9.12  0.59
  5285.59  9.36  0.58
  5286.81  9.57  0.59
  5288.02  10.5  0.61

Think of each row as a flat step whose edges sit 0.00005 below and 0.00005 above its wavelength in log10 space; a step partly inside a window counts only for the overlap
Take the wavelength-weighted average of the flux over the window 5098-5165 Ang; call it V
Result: 9.6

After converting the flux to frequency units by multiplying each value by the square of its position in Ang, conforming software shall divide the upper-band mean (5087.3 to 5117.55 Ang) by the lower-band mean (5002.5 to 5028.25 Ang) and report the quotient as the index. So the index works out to 1.08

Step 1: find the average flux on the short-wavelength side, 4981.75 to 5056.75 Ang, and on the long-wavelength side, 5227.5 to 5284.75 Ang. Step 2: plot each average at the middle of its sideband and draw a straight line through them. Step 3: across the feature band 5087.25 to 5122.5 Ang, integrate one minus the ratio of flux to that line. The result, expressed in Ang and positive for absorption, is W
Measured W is -1.1 Ang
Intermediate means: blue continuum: 9.56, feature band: 9.84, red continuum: 9.52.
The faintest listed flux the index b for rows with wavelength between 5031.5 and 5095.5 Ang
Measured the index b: 7.4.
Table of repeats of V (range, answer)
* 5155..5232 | 9.1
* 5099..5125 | 9.76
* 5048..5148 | 9.69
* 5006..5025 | 9.31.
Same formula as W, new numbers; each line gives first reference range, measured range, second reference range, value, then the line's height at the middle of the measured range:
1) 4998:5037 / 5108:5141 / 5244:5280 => -0.20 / 9.56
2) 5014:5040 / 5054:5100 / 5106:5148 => -0.53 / 9.66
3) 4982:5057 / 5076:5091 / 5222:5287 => 0.05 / 9.55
